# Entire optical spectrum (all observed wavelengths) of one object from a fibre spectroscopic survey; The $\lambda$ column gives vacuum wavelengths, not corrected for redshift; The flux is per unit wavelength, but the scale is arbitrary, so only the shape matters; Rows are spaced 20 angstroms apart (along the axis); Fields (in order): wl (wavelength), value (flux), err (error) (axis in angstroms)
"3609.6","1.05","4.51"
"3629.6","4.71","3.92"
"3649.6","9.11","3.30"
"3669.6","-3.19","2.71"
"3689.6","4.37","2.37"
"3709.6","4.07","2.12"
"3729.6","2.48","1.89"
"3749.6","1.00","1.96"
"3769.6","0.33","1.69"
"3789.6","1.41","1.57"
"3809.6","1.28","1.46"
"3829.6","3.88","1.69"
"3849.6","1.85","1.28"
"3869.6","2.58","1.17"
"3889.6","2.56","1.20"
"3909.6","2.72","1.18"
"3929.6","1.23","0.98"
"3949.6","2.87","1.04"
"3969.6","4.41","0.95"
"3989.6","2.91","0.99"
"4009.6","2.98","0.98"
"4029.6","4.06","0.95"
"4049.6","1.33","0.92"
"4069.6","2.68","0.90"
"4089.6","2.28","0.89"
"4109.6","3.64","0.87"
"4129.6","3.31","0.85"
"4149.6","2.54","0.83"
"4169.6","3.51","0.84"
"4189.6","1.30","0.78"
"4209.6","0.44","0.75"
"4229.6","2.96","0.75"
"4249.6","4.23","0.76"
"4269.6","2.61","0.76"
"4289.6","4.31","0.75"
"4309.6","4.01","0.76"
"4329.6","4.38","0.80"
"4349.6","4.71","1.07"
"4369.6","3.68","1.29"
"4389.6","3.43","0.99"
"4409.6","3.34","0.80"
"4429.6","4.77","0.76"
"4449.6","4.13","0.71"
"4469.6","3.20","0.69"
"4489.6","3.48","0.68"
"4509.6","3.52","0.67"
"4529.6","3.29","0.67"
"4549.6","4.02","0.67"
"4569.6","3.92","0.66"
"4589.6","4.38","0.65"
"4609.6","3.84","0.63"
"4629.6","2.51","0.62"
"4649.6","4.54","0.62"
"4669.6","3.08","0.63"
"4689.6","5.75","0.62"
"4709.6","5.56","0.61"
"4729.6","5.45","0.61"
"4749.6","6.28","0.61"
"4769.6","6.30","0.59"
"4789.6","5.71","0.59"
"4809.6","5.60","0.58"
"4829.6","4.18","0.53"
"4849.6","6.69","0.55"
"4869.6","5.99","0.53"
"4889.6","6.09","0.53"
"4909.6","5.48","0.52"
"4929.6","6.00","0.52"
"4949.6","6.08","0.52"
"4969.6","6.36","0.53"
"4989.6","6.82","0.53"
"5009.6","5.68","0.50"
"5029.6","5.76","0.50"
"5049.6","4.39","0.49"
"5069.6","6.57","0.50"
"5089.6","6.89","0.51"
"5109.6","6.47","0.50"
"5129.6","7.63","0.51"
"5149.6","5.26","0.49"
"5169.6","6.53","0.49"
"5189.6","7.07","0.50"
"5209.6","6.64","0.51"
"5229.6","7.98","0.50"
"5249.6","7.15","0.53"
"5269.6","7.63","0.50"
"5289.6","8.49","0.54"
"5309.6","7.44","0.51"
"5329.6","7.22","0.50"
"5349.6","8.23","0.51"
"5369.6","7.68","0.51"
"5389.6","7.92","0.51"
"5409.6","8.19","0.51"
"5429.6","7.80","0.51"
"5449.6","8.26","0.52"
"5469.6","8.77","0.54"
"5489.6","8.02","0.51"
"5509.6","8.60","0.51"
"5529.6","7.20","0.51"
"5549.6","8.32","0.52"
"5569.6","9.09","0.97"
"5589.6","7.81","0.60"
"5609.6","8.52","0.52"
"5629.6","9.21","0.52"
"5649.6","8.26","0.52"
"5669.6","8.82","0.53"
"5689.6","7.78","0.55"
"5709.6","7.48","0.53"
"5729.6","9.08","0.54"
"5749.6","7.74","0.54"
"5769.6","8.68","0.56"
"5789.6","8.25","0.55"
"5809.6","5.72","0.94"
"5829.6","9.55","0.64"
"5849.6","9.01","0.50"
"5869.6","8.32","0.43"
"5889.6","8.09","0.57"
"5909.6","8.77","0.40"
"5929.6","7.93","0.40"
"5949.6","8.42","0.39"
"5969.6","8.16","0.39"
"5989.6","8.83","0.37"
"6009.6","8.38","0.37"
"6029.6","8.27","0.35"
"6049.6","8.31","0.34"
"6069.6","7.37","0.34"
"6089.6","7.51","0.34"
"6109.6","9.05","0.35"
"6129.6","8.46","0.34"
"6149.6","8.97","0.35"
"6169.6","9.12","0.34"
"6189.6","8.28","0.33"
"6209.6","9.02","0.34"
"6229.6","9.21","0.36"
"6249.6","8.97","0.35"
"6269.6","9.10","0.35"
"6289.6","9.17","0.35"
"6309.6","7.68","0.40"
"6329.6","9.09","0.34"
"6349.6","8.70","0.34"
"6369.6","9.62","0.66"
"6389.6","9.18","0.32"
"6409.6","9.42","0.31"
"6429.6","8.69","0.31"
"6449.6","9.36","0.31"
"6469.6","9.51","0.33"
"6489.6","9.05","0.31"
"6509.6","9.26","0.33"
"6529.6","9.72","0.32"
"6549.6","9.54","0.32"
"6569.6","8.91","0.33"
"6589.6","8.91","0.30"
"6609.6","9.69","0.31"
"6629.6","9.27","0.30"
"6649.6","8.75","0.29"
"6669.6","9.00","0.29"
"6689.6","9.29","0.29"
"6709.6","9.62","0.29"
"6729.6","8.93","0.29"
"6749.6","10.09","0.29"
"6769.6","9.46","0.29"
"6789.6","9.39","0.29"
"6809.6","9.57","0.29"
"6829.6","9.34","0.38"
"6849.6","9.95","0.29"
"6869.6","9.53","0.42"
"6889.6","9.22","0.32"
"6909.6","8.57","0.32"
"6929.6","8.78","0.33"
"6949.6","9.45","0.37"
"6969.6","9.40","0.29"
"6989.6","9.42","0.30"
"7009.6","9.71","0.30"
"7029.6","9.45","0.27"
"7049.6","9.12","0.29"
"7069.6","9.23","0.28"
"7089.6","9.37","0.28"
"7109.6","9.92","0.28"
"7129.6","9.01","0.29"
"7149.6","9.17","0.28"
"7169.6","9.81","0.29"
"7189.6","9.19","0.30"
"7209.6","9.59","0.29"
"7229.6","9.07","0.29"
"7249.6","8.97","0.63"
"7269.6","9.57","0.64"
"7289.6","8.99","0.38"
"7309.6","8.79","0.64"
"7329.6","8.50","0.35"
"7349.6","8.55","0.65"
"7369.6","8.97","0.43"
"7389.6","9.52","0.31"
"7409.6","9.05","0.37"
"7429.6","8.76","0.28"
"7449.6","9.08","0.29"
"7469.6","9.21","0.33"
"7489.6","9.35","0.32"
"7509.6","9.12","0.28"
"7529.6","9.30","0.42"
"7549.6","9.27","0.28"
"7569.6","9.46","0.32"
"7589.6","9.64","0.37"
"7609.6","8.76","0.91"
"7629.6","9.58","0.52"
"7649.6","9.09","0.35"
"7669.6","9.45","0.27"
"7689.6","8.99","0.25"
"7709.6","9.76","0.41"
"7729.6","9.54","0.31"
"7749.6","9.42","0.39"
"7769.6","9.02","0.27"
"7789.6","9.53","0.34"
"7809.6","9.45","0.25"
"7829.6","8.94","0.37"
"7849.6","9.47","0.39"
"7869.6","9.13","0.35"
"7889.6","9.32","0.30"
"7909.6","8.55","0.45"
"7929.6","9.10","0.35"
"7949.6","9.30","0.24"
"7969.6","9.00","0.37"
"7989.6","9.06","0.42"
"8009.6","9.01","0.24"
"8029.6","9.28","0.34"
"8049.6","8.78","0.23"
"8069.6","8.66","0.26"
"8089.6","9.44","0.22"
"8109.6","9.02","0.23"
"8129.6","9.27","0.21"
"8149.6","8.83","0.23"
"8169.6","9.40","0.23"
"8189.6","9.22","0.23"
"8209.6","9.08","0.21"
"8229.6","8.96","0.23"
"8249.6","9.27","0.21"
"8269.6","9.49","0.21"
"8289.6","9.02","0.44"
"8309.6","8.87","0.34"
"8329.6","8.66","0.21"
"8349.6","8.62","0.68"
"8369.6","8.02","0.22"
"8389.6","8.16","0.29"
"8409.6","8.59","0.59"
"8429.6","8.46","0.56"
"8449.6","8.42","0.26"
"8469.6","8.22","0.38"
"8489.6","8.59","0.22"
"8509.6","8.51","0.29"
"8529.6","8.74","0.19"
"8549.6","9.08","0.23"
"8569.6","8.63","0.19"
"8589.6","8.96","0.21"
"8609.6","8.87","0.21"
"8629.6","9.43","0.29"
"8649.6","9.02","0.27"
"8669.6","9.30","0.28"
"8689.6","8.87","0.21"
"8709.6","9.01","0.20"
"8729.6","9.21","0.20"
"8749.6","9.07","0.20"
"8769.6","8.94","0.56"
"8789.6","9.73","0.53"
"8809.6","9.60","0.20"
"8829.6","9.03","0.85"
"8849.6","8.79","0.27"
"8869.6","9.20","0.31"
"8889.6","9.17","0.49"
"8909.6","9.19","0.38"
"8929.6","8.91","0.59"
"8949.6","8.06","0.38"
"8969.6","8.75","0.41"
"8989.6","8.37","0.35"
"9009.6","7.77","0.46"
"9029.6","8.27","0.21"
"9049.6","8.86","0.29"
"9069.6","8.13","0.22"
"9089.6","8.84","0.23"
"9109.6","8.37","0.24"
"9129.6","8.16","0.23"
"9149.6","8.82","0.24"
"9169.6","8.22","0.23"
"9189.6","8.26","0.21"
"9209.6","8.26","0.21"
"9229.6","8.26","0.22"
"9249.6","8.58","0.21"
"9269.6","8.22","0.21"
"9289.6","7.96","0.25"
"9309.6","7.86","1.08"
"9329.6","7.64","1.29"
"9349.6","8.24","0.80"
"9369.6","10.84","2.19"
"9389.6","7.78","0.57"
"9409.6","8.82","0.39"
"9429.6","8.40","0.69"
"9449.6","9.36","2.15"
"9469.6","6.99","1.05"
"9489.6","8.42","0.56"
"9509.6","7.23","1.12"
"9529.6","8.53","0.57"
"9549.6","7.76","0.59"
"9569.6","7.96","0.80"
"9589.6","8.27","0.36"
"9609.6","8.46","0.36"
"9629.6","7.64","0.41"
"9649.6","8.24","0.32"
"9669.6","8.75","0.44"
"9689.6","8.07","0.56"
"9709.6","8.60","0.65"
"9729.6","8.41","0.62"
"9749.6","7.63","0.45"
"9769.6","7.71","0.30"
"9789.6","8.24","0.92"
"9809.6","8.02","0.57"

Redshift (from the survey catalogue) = 0.175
